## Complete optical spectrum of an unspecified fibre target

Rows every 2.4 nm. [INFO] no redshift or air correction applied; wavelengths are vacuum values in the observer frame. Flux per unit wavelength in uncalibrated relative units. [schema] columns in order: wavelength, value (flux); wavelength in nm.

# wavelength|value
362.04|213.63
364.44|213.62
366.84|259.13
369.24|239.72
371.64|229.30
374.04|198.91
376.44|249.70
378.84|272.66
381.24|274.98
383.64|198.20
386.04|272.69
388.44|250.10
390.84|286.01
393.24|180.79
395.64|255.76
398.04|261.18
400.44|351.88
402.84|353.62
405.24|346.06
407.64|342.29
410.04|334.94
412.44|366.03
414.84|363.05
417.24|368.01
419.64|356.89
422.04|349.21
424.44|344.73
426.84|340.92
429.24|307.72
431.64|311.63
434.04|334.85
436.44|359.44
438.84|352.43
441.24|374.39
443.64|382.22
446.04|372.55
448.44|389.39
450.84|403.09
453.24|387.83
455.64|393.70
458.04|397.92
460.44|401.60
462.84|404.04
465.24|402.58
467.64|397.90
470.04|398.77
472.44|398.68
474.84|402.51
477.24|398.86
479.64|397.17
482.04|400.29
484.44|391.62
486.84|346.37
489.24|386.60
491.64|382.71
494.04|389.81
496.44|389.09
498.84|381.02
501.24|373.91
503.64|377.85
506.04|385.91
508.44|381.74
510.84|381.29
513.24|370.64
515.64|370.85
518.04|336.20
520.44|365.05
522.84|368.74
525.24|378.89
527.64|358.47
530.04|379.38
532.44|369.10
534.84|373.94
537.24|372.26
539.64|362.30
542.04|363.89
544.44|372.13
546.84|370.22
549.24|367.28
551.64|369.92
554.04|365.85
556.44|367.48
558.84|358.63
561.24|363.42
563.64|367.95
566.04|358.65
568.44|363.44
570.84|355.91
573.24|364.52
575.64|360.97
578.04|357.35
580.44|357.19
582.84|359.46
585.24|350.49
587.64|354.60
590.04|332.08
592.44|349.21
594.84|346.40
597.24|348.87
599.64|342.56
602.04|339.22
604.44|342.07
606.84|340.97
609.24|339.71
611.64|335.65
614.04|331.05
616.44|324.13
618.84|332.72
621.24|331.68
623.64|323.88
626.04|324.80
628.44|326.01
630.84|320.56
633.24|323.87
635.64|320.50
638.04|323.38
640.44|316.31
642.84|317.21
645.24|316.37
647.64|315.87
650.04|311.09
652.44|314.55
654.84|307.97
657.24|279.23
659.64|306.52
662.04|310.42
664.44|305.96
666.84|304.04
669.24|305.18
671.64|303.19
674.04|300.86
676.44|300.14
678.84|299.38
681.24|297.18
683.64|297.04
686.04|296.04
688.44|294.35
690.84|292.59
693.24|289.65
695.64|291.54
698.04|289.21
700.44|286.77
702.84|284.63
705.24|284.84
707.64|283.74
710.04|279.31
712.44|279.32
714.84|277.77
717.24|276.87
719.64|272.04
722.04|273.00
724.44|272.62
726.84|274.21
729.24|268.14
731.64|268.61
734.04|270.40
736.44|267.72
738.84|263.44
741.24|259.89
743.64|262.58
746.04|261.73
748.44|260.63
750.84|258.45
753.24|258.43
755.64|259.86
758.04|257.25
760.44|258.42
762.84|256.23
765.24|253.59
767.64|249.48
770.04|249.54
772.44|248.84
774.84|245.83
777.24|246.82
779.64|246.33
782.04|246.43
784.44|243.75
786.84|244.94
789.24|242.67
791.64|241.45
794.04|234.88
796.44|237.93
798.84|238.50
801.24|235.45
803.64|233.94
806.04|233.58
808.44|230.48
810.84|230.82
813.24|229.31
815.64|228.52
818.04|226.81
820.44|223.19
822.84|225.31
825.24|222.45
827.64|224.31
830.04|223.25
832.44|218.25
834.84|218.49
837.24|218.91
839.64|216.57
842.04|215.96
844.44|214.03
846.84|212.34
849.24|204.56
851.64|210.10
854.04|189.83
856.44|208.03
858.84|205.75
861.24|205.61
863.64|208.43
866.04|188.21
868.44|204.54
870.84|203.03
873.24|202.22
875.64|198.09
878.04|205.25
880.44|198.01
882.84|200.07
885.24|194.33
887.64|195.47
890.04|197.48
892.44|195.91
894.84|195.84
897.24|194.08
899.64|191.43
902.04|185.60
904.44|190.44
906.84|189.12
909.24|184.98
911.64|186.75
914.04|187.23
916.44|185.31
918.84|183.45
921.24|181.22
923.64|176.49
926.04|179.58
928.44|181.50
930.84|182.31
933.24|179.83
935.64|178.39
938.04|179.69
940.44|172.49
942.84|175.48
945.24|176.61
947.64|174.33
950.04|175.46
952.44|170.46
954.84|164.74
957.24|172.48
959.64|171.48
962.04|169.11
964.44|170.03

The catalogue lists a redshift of 0.00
